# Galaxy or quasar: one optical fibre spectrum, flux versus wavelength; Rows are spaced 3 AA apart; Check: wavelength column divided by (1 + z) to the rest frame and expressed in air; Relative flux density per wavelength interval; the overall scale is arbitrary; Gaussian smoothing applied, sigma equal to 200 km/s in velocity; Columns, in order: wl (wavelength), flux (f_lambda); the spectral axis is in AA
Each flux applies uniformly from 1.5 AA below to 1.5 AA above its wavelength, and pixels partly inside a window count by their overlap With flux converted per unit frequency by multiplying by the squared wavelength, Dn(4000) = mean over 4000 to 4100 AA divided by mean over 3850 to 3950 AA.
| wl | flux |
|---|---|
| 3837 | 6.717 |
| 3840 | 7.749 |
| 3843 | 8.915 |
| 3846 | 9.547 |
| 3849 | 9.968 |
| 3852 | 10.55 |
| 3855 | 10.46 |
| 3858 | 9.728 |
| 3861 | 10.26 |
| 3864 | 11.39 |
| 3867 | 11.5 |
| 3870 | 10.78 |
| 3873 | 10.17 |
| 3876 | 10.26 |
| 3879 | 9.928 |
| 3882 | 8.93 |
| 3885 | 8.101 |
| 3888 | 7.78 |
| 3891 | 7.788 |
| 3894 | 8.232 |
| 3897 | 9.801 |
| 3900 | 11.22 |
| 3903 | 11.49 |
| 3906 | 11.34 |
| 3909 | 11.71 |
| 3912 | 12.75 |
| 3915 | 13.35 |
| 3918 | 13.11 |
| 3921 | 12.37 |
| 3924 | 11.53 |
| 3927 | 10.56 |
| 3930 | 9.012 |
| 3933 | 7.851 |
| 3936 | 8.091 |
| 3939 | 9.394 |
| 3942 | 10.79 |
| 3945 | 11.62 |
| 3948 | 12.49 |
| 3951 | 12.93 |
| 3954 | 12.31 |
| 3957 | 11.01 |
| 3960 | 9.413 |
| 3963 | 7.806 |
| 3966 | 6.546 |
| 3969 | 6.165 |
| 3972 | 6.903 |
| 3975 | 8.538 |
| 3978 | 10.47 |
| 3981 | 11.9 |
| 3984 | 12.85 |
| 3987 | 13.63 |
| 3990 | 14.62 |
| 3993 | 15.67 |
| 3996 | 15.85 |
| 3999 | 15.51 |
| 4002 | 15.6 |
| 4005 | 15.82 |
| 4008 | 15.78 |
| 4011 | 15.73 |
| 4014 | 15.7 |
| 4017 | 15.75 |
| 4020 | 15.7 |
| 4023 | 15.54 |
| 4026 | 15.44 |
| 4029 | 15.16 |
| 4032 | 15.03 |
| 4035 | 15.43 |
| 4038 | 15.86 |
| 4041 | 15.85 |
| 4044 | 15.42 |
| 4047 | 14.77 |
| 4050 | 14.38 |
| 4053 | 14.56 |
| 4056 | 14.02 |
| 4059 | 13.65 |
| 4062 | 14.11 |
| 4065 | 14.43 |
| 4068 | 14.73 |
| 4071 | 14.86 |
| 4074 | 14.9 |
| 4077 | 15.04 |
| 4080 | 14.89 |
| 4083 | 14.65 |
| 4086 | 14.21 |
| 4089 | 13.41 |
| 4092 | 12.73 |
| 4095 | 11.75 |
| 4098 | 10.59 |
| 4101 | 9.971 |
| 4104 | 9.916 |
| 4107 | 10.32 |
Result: 1.51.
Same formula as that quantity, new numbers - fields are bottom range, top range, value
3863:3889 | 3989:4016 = 1.69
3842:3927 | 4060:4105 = 1.41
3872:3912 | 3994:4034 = 1.68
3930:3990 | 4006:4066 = 1.55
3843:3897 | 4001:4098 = 1.67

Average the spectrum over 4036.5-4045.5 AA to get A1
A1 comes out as 15.7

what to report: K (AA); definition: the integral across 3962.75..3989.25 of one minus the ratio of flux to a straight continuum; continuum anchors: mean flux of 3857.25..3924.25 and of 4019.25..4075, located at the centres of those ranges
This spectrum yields 6.85 AA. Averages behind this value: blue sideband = 10.6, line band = 9.65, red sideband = 14.9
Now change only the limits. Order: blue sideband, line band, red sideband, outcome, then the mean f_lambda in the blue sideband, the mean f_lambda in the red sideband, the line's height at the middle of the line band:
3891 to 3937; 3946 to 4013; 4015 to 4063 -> 4.65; 10.8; 15.1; 13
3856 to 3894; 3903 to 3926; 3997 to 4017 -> -1.50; 9.67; 15.7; 11.5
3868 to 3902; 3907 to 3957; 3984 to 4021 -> 2.08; 9.43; 15.3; 11.8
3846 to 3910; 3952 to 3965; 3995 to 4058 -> 2.82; 10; 15.4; 12.9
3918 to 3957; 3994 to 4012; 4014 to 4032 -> -1.64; 10.8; 15.5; 14.4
